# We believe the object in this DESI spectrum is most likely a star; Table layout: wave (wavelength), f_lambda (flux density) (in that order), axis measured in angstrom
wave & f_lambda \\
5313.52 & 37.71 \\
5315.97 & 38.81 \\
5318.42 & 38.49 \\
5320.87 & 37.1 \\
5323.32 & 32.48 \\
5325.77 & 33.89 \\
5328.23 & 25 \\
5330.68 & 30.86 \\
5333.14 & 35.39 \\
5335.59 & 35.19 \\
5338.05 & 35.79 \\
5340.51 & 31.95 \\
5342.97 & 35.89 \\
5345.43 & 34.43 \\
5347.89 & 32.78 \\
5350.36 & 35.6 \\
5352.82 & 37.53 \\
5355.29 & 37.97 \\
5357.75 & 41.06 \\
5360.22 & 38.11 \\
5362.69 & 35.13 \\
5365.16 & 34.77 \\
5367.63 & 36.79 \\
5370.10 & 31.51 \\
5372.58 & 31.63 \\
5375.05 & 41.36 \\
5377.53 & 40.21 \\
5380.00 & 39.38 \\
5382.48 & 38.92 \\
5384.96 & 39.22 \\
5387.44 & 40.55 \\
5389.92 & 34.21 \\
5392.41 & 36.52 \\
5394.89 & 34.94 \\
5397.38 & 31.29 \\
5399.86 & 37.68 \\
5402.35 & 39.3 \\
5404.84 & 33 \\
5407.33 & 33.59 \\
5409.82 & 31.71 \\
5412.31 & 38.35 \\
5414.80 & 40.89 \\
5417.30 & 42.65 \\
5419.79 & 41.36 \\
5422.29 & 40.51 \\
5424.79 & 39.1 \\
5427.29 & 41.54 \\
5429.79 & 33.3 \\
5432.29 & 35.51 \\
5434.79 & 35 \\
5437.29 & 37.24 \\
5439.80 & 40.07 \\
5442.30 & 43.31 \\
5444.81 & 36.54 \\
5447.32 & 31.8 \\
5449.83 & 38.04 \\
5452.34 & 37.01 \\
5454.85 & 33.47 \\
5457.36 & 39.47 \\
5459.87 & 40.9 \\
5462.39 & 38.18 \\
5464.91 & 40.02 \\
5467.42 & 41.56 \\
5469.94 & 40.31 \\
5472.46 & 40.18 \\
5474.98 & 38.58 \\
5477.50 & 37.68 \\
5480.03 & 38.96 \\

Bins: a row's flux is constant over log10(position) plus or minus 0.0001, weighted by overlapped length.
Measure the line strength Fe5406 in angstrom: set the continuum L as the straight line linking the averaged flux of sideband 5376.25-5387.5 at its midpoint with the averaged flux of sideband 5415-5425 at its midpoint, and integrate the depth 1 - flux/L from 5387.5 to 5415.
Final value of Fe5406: 3.2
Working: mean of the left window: 39.6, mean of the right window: 41.1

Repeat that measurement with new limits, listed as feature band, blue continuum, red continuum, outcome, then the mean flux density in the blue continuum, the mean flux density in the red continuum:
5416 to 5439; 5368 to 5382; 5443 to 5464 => -0.9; 36.9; 37.1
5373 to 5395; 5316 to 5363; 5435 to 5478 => -1.2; 35.1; 38.4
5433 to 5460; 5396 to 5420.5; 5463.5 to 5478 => 0.9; 36.9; 39.8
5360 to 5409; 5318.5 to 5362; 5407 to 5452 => 0.0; 34.9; 37.9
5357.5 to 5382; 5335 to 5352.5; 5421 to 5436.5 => -0.9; 34.6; 37.5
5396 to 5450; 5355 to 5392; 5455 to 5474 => 1.8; 37.4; 39.7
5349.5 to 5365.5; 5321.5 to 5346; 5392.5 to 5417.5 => -1.5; 33.2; 36.1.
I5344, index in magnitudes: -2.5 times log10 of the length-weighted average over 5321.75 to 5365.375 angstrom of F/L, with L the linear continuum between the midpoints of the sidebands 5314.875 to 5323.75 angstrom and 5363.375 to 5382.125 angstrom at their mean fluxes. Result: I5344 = 0.066 mag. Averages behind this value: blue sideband 37.1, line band 34.7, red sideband 36.6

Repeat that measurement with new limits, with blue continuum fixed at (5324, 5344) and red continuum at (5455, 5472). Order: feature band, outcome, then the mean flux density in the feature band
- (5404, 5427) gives -0.03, 38.1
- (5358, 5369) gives -0.06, 36.6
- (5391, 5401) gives 0.03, 35.1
